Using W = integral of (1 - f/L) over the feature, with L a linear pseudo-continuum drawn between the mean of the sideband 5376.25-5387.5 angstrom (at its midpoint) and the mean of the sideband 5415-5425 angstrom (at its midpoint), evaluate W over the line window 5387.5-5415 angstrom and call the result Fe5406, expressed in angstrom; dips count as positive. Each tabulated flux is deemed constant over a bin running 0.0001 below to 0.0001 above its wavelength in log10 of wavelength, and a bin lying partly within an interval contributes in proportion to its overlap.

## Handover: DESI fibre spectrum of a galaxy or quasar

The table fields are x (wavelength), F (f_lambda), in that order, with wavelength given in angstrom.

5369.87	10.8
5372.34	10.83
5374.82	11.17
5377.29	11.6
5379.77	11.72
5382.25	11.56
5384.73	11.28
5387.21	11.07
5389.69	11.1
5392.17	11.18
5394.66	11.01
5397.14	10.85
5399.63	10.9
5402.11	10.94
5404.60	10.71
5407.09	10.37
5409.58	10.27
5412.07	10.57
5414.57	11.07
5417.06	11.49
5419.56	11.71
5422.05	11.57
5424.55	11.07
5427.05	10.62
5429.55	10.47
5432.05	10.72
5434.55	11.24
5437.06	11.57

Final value 1.56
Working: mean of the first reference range 11.5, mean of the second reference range 11.5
